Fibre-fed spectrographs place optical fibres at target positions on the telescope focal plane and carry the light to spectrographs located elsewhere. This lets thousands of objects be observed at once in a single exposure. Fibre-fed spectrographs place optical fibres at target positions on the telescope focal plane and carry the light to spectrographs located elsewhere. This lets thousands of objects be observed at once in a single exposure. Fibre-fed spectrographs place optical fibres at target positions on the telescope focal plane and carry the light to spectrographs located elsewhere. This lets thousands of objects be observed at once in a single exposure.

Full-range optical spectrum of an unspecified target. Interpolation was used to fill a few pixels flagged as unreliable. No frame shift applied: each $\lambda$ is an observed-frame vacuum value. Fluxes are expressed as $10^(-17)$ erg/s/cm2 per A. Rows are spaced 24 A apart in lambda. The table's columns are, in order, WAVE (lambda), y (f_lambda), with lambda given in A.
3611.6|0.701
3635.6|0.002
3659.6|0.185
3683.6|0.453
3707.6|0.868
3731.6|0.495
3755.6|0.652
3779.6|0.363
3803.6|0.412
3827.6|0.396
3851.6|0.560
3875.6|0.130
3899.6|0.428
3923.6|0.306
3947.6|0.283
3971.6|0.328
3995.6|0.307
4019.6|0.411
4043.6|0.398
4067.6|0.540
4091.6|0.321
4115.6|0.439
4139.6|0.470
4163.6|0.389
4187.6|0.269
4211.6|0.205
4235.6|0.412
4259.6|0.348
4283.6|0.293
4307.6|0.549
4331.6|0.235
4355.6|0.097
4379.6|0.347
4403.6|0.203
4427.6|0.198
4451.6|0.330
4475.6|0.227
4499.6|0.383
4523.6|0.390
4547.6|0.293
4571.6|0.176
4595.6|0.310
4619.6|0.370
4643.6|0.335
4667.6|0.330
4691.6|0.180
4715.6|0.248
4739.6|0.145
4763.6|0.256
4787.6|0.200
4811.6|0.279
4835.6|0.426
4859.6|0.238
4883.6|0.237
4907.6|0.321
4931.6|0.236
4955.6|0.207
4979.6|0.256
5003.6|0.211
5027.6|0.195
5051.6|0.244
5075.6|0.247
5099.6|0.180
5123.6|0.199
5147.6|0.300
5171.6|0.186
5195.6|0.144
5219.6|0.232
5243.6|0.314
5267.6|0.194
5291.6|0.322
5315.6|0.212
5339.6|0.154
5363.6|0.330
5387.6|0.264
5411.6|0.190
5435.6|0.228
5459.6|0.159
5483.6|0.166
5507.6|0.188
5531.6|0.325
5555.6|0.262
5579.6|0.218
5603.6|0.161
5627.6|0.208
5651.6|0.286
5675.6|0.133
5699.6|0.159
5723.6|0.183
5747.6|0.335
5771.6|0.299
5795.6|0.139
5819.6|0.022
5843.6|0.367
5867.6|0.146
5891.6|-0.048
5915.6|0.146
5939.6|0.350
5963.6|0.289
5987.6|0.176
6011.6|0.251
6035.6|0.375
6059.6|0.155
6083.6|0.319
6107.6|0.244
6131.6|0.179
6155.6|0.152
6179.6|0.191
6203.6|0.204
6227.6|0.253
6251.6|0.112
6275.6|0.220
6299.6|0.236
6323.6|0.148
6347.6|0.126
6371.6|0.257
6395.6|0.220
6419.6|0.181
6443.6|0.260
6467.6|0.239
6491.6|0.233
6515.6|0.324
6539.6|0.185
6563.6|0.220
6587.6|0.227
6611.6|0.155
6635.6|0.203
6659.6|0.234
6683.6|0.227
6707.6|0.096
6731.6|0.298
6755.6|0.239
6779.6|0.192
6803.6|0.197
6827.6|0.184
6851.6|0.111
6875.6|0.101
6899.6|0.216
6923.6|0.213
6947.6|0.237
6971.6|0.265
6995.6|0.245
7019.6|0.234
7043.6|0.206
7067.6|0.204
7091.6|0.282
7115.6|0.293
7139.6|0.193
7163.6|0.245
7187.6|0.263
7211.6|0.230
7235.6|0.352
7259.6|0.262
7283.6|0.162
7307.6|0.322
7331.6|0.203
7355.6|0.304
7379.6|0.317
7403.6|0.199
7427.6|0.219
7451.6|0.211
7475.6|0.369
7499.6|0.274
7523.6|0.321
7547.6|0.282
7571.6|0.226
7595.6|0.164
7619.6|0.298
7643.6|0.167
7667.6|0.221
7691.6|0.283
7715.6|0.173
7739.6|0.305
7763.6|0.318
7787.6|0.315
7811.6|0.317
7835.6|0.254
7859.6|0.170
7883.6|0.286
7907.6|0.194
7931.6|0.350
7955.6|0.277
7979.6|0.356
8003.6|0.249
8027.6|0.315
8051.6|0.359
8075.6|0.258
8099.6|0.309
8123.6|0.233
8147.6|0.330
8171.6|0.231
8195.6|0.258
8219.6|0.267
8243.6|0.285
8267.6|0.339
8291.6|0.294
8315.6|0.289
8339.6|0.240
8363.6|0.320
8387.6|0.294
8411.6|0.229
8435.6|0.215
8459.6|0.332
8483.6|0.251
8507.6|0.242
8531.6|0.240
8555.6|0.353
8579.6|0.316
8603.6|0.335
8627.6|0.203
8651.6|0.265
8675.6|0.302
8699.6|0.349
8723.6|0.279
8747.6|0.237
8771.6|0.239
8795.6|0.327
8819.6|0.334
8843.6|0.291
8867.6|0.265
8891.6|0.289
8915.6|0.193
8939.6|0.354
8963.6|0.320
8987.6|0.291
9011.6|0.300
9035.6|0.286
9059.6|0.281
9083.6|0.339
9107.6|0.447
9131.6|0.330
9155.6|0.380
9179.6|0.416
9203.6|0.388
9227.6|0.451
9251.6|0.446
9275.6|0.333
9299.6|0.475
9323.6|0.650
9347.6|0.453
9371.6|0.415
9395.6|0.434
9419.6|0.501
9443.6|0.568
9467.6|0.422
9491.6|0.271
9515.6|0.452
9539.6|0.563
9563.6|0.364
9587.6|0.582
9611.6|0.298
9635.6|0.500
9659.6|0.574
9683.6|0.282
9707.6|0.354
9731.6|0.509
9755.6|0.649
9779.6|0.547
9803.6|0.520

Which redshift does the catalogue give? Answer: 1.44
